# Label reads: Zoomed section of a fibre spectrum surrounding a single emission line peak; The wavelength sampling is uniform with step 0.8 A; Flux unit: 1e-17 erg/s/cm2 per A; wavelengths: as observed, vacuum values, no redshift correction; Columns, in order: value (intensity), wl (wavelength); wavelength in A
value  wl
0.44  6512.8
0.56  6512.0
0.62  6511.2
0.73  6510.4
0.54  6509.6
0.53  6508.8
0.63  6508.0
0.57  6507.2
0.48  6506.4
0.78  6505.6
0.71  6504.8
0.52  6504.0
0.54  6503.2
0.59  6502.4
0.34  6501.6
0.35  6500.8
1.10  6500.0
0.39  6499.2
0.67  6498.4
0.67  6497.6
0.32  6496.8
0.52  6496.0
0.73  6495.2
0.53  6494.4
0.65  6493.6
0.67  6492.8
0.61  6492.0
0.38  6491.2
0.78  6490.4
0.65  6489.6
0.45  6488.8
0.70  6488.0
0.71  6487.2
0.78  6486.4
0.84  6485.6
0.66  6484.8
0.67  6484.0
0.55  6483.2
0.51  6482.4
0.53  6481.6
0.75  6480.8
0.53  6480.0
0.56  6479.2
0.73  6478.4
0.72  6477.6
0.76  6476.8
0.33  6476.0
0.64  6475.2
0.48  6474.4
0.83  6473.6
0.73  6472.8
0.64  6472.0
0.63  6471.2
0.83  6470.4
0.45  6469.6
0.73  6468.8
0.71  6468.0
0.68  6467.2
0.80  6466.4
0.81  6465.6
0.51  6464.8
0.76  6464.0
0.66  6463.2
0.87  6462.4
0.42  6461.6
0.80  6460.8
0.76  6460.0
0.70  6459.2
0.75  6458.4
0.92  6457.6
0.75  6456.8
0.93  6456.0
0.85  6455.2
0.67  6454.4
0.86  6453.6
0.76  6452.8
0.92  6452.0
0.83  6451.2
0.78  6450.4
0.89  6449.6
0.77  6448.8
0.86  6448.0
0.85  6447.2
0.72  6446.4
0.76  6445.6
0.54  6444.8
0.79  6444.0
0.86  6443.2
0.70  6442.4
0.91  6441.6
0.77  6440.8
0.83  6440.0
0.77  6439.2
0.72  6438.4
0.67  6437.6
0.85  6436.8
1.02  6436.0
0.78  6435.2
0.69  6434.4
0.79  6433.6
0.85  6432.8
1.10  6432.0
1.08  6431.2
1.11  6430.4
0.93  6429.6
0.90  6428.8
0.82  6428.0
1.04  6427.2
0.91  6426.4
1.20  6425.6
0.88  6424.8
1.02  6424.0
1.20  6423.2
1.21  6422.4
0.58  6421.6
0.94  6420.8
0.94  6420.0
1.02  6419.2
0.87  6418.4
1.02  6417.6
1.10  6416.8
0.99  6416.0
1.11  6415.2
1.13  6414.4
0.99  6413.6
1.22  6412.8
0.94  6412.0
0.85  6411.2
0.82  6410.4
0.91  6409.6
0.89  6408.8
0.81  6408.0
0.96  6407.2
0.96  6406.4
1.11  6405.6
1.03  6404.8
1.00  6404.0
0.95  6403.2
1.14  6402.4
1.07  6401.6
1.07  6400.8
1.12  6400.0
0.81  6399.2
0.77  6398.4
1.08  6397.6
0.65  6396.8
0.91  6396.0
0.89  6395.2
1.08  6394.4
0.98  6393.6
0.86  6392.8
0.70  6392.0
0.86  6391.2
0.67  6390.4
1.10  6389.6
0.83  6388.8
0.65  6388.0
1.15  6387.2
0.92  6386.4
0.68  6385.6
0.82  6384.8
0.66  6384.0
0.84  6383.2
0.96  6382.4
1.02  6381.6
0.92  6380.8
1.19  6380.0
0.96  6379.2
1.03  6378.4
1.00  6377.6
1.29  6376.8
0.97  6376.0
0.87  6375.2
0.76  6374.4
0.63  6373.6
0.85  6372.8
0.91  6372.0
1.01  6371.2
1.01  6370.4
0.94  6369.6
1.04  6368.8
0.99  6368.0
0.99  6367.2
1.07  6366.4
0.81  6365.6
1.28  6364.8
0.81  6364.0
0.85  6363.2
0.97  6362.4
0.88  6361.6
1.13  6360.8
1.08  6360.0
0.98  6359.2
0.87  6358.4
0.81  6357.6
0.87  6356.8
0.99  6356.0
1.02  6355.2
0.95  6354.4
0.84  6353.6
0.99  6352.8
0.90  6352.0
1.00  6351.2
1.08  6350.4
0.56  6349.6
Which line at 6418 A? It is C III]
